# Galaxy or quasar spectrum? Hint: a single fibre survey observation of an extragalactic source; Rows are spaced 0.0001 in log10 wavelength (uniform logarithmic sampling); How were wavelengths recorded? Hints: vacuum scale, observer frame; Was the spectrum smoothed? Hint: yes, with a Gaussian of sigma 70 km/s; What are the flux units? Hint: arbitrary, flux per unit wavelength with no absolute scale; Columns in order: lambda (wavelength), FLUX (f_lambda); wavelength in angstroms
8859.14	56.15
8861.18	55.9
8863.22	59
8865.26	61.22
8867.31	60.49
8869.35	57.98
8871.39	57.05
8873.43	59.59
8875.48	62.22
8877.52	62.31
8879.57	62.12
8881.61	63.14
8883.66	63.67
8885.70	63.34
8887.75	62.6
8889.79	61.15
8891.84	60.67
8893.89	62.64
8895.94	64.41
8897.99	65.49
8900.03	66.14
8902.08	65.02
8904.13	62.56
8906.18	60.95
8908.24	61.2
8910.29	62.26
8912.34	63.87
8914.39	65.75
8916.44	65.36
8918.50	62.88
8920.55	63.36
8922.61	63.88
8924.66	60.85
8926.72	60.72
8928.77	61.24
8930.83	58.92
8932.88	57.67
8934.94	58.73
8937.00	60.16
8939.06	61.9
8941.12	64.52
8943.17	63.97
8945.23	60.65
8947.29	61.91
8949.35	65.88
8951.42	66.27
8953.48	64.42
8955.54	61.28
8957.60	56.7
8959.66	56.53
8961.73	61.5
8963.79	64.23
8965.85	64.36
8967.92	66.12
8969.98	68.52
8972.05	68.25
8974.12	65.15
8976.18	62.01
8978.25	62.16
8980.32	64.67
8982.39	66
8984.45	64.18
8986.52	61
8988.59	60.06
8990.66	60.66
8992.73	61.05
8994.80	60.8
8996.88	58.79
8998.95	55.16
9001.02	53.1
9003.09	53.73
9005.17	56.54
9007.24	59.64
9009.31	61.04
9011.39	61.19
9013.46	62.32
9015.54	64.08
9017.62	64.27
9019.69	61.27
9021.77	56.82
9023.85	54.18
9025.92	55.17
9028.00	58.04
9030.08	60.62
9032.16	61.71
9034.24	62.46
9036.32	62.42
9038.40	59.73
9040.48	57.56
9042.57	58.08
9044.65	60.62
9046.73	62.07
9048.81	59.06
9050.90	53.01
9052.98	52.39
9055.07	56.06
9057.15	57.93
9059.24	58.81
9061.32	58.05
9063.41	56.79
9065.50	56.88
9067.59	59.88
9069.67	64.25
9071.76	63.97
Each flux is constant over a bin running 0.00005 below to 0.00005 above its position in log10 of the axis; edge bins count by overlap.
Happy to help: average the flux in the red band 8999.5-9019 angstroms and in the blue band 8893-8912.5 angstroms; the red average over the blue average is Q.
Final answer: 0.94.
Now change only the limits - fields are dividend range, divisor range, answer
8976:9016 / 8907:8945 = 0.97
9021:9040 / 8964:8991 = 0.92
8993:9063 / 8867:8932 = 0.94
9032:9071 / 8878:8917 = 0.93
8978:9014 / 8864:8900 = 0.97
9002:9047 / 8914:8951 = 0.96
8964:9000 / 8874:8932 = 1.00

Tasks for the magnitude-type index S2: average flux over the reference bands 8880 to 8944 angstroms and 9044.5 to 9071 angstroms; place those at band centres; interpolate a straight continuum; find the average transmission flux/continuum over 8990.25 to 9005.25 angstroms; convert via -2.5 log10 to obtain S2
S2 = 0.05 mag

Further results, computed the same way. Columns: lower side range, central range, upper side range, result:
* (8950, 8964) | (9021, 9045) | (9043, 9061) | -0.011 mag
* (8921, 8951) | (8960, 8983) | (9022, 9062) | -0.070 mag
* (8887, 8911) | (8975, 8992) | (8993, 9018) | -0.048 mag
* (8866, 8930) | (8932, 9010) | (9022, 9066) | -0.023 mag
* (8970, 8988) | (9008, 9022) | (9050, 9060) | -0.029 mag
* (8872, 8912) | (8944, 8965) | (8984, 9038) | -0.016 mag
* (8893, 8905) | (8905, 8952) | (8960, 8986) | 0.038 mag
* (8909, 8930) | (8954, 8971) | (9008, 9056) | -0.016 mag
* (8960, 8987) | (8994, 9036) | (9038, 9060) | 0.028 mag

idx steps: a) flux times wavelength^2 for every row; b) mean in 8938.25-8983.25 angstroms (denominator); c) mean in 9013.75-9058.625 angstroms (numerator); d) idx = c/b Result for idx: 0.9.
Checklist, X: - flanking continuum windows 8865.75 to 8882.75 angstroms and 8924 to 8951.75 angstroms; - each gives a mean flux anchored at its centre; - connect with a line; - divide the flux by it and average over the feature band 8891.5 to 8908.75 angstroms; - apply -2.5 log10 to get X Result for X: -0.04 mag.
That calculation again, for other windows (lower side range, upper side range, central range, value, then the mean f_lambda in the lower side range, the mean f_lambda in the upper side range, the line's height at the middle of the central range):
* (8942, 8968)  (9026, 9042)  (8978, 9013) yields 0.02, 62.5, 60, 61.2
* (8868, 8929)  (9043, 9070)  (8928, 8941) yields 0.03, 62.5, 58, 61.5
